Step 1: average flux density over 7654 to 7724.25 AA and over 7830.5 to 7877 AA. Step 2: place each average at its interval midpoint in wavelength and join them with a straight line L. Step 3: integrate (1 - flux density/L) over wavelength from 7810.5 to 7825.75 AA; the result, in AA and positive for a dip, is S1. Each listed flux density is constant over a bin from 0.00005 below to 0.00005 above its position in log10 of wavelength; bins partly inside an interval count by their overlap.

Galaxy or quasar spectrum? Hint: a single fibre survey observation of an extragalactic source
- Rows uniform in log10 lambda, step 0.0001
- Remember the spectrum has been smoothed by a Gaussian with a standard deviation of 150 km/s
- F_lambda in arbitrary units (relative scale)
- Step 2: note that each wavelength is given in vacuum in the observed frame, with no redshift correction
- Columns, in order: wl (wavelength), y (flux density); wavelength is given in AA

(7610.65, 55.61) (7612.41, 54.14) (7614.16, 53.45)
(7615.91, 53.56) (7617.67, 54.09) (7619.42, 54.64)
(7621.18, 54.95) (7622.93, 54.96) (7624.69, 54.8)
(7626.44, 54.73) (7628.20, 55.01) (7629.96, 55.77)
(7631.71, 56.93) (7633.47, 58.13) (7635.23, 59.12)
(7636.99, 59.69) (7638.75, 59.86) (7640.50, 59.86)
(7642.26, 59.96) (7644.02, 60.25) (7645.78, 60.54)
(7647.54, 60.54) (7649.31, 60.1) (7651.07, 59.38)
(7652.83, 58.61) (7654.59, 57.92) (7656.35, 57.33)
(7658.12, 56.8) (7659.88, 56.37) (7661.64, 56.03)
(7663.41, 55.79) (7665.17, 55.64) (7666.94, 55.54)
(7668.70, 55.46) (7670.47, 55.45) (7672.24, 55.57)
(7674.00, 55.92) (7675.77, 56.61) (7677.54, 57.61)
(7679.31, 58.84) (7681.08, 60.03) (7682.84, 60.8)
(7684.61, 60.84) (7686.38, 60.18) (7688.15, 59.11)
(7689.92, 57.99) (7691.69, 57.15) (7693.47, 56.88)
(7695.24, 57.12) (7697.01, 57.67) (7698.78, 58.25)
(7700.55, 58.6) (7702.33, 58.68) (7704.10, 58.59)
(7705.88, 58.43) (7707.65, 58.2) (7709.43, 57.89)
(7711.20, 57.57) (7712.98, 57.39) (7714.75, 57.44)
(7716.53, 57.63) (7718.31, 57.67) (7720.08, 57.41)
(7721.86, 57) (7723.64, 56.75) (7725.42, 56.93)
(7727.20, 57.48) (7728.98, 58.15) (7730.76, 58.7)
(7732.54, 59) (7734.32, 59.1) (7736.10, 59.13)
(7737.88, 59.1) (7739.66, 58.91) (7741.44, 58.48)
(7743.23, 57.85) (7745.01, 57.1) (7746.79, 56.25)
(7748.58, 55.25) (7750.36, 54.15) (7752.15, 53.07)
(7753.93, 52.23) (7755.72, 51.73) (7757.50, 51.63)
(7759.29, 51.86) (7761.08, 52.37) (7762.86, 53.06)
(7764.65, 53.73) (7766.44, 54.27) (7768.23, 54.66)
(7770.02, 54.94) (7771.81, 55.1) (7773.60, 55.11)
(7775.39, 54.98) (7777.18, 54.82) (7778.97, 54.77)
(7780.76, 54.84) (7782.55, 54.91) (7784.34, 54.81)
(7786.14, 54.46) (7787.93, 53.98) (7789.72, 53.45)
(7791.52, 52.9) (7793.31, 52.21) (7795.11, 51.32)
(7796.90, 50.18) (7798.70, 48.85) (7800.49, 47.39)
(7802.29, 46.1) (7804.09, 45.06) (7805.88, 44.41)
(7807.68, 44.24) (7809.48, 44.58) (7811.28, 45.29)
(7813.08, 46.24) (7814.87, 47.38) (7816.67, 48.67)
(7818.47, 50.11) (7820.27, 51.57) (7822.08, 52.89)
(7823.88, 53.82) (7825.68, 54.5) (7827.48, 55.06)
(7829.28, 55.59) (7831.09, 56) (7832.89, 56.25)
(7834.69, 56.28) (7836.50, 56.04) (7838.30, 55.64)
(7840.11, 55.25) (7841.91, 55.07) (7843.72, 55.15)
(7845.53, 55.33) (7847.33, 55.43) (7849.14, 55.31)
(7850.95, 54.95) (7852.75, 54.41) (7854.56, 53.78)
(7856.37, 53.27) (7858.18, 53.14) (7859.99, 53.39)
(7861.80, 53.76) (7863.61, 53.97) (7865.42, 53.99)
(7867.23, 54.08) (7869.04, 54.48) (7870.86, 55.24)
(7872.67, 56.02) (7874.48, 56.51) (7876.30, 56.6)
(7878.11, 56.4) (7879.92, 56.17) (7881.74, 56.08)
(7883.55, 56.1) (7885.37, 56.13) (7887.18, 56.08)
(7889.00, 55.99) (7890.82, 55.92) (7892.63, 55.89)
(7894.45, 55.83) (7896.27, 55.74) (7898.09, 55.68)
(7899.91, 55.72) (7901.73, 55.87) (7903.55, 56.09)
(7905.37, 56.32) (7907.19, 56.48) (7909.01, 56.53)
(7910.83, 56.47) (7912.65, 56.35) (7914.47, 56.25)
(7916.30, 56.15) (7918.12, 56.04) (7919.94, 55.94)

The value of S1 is 1.56 AA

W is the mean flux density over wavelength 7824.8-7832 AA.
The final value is 55.3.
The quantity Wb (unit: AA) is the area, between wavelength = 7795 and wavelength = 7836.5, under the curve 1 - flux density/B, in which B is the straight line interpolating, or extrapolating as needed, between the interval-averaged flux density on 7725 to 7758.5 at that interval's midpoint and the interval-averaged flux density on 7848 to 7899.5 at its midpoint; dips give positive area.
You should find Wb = 4.1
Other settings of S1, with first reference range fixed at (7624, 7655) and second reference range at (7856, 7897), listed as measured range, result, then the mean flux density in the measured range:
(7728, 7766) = 0.8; 55.7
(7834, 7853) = 0.1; 55.4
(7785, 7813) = 3.7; 48.9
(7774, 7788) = 0.4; 54.8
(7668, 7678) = 0.3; 56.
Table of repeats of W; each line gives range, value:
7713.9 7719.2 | 57.6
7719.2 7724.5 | 57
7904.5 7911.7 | 56.5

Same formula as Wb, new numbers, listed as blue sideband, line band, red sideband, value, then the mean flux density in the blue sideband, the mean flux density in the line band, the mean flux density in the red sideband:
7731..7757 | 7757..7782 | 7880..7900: 1.04 AA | 56.5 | 54.1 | 55.9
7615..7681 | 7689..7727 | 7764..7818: -2.15 AA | 57.1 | 57.7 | 51.1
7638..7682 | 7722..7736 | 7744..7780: -0.69 AA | 57.8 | 58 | 54.1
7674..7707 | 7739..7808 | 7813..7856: 3.53 AA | 58.4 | 53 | 53.9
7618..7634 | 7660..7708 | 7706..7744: -0.58 AA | 55.5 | 57.6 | 58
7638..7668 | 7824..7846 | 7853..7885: -0.02 AA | 58.3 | 55.5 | 54.9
